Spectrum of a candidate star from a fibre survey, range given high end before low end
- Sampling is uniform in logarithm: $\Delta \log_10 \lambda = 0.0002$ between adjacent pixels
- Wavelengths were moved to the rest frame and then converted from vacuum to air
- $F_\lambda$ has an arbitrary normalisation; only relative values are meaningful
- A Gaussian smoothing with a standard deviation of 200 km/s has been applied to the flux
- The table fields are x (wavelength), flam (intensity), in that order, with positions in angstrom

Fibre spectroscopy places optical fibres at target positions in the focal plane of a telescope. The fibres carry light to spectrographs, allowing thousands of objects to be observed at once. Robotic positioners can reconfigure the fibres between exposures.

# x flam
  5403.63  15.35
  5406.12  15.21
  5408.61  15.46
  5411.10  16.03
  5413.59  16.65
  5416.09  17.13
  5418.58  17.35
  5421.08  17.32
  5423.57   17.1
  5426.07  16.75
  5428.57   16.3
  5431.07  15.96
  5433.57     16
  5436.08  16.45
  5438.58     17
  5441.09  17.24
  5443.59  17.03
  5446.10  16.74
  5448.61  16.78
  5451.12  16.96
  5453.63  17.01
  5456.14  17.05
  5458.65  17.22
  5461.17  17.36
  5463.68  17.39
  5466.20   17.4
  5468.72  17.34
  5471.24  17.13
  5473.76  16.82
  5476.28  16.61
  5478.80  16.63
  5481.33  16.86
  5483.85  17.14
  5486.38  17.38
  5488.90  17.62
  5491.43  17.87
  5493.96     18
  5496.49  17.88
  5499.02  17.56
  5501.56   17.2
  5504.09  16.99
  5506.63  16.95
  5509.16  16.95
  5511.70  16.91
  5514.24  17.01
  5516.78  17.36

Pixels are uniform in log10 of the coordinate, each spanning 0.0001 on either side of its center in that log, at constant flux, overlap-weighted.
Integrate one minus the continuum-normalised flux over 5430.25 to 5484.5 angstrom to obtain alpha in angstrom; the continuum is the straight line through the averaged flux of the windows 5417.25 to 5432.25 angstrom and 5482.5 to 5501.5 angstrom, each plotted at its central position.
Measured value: 0.9 angstrom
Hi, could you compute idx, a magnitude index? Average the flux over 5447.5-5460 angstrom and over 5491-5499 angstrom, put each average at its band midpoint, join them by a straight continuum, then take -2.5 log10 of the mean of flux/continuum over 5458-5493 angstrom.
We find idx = 0.02 mag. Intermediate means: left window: 17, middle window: 17.2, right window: 17.9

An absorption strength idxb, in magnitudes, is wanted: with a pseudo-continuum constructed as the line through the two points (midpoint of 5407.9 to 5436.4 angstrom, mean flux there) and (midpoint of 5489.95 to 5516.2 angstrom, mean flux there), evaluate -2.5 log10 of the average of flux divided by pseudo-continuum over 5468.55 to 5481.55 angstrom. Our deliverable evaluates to 0.013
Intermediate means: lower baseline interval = 16.6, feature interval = 16.9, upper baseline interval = 17.3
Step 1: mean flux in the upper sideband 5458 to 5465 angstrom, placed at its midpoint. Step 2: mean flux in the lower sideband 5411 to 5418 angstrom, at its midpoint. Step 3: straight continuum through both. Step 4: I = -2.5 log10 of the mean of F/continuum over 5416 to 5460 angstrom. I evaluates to 0.01 mag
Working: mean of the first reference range 16.8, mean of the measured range 16.8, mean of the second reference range 17.3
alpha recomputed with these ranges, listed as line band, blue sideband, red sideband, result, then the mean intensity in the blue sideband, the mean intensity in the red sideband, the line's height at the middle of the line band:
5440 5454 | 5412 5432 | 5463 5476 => 0.04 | 16.8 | 17.2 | 17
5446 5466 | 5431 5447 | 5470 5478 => -0.41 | 16.7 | 16.8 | 16.8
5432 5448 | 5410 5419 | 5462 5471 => 0.30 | 16.8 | 17.3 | 17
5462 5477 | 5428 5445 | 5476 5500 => -0.04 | 16.6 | 17.4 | 17.1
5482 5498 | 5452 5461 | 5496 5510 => -0.39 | 17.1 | 17.2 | 17.2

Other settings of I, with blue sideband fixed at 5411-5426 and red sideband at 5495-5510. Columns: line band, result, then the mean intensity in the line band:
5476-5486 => 0.02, 16.9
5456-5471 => -0.01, 17.3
